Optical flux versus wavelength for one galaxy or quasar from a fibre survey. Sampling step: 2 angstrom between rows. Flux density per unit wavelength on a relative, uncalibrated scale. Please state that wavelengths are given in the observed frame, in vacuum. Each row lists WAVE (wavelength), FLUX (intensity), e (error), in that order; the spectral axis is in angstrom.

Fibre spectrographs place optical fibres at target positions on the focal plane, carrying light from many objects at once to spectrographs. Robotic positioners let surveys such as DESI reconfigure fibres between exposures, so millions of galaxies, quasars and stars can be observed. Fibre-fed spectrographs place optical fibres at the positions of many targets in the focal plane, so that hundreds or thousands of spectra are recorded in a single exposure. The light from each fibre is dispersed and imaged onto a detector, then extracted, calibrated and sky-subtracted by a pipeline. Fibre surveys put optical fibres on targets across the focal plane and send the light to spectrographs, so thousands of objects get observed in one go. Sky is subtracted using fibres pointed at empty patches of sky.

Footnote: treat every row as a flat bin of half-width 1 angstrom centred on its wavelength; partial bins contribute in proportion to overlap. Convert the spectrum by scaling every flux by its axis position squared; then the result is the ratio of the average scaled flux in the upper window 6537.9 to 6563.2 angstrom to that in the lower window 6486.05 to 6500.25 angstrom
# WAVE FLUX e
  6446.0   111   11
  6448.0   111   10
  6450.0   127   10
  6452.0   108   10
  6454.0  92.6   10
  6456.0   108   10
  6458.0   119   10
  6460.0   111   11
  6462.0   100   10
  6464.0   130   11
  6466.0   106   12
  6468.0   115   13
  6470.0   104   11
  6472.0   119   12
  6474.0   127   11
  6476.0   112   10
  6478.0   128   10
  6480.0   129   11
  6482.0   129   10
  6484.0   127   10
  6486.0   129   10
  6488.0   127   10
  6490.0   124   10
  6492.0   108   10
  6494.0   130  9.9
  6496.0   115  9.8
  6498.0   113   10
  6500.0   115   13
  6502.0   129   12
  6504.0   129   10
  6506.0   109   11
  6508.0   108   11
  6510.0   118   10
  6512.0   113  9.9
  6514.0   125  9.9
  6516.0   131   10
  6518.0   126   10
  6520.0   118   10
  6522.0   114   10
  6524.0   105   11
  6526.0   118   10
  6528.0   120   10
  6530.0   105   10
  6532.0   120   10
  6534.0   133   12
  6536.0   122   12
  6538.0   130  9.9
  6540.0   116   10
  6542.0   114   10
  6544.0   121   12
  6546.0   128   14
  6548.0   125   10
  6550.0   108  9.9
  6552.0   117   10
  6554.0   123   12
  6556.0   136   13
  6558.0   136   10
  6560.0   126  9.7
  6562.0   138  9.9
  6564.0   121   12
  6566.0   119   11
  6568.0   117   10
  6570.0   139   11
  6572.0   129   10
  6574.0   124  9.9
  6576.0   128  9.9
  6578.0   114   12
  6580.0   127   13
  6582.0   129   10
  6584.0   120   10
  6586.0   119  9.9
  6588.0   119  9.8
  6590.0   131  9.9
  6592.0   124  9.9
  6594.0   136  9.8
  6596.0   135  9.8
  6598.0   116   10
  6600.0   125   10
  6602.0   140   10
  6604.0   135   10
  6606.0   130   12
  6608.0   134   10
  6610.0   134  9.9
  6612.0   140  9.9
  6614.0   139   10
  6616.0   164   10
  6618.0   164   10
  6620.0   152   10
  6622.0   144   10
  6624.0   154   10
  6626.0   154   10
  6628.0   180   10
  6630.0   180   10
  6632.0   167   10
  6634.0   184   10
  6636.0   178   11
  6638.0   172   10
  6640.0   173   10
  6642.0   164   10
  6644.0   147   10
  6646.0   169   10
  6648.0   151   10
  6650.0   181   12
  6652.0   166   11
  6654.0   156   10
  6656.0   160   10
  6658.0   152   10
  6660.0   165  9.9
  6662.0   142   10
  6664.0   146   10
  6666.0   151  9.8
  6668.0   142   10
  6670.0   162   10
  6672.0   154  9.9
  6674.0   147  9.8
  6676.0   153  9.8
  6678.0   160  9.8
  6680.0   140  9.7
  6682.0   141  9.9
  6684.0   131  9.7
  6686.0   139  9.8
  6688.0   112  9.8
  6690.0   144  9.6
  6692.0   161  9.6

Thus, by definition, 1.06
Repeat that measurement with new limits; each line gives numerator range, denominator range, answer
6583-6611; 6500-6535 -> 1.11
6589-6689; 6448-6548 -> 1.32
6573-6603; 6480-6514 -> 1.07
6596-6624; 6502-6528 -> 1.22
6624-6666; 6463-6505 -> 1.42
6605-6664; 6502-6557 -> 1.36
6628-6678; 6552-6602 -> 1.31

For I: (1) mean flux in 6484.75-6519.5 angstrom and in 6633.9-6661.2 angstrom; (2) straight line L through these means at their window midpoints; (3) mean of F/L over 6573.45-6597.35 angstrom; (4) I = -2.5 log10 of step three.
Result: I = 0.16 mag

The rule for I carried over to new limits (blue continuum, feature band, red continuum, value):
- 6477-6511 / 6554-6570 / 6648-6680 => 0.06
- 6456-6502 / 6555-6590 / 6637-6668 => 0.12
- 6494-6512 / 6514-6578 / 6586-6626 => 0.03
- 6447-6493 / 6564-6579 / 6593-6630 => 0.10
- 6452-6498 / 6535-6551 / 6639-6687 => 0.09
